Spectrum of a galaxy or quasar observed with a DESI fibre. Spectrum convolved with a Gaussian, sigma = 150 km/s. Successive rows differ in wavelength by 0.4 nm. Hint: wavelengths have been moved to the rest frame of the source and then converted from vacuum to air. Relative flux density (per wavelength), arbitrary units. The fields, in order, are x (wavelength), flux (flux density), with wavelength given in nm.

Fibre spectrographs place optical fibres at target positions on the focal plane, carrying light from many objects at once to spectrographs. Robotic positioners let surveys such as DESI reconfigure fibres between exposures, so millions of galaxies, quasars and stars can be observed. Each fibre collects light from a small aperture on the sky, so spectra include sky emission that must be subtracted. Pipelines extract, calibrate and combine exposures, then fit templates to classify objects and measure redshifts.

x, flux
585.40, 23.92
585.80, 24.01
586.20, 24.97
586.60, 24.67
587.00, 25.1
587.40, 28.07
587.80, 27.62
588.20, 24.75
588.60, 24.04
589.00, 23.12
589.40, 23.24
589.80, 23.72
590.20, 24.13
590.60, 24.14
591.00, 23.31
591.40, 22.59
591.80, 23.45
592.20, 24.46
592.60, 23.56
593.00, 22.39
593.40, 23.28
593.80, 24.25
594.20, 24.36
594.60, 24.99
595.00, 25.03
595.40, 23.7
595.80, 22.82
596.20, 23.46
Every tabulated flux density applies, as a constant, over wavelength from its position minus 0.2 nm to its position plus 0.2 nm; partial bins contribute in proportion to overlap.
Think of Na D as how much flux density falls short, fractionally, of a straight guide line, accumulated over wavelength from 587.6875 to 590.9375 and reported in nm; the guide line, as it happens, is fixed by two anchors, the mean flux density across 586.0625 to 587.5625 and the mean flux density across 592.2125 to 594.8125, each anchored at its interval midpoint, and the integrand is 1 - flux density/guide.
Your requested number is 0.102 nm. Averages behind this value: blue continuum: 25.7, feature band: 24.2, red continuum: 23.9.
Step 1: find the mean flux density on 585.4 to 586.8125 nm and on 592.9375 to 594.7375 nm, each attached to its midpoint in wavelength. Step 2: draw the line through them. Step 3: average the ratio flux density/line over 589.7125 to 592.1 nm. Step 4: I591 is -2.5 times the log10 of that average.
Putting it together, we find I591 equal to 0.02 mag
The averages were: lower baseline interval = 24.5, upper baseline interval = 23.9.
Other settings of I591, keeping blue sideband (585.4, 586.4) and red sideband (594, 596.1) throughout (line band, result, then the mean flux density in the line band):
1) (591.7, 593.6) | 0.04 mag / 23.4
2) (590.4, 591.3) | 0.03 mag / 23.6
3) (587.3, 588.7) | -0.08 mag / 26.1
